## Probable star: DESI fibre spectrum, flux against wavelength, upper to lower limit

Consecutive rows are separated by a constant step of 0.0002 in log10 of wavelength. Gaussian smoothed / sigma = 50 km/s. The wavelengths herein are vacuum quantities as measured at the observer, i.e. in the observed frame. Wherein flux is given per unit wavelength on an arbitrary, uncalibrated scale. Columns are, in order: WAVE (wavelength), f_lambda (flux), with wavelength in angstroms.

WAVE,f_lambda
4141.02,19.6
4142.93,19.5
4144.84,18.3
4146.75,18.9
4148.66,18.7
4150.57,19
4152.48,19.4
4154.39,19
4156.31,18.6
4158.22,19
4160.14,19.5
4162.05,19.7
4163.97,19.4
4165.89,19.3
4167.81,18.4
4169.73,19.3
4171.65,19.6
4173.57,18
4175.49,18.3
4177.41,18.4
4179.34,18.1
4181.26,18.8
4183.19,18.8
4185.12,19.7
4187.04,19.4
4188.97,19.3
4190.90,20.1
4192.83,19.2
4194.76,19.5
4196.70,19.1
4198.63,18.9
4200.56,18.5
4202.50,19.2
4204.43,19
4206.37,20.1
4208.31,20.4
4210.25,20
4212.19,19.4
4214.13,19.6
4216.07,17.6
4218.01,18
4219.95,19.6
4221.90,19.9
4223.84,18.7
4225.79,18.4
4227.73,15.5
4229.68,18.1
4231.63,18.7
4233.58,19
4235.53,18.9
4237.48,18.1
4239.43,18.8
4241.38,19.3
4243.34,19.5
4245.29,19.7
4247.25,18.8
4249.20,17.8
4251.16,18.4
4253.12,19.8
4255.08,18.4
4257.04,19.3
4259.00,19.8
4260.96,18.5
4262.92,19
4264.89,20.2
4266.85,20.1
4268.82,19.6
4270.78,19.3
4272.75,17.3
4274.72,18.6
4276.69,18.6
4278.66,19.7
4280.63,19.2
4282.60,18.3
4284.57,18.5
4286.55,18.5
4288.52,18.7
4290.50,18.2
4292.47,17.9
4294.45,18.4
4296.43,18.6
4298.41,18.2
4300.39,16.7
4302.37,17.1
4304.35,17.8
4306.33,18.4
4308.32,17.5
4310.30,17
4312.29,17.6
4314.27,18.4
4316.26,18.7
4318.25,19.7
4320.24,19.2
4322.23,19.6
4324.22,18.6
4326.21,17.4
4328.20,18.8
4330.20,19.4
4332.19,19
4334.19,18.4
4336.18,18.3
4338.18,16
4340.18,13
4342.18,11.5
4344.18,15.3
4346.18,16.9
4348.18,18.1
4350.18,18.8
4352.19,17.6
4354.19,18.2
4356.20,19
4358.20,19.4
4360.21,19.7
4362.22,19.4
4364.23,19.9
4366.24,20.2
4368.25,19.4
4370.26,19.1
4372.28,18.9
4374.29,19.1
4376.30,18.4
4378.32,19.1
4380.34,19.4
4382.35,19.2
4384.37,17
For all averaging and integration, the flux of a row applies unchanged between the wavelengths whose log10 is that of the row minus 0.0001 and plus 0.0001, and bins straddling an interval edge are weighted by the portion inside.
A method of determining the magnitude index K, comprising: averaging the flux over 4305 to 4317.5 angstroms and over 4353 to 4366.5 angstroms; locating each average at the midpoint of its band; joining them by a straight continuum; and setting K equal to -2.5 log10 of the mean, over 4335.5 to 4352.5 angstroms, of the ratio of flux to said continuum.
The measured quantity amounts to 0.18 mag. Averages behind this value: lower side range 18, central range 16.1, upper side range 19.3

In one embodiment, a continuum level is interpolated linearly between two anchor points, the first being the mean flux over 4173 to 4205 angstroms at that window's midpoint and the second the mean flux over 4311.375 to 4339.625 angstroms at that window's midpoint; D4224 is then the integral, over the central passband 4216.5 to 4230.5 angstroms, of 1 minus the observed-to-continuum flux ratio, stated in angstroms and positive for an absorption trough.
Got 0.4 angstroms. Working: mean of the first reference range 19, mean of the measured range 18.3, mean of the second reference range 18.4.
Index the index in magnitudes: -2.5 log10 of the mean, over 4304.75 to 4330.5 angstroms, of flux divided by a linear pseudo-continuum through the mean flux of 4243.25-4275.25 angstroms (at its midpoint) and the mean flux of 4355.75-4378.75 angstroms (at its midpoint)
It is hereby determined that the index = 0.04 mag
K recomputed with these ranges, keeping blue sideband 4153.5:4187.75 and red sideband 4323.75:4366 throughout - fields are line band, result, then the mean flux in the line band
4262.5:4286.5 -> -0.04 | 19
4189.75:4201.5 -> -0.02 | 19.2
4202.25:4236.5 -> -0.01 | 18.9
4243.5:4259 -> -0.03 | 19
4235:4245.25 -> -0.03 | 19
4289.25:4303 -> 0.01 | 17.9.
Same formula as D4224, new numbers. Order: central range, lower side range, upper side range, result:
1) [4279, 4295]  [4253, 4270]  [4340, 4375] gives 0.4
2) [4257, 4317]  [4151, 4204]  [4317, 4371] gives -0.1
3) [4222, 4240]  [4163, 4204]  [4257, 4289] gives 0.7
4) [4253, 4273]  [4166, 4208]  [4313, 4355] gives -1.0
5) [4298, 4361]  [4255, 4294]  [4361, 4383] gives 4.4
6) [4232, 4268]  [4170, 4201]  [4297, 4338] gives -0.9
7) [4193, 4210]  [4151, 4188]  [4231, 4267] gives -0.3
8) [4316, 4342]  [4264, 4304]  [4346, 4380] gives 1.2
